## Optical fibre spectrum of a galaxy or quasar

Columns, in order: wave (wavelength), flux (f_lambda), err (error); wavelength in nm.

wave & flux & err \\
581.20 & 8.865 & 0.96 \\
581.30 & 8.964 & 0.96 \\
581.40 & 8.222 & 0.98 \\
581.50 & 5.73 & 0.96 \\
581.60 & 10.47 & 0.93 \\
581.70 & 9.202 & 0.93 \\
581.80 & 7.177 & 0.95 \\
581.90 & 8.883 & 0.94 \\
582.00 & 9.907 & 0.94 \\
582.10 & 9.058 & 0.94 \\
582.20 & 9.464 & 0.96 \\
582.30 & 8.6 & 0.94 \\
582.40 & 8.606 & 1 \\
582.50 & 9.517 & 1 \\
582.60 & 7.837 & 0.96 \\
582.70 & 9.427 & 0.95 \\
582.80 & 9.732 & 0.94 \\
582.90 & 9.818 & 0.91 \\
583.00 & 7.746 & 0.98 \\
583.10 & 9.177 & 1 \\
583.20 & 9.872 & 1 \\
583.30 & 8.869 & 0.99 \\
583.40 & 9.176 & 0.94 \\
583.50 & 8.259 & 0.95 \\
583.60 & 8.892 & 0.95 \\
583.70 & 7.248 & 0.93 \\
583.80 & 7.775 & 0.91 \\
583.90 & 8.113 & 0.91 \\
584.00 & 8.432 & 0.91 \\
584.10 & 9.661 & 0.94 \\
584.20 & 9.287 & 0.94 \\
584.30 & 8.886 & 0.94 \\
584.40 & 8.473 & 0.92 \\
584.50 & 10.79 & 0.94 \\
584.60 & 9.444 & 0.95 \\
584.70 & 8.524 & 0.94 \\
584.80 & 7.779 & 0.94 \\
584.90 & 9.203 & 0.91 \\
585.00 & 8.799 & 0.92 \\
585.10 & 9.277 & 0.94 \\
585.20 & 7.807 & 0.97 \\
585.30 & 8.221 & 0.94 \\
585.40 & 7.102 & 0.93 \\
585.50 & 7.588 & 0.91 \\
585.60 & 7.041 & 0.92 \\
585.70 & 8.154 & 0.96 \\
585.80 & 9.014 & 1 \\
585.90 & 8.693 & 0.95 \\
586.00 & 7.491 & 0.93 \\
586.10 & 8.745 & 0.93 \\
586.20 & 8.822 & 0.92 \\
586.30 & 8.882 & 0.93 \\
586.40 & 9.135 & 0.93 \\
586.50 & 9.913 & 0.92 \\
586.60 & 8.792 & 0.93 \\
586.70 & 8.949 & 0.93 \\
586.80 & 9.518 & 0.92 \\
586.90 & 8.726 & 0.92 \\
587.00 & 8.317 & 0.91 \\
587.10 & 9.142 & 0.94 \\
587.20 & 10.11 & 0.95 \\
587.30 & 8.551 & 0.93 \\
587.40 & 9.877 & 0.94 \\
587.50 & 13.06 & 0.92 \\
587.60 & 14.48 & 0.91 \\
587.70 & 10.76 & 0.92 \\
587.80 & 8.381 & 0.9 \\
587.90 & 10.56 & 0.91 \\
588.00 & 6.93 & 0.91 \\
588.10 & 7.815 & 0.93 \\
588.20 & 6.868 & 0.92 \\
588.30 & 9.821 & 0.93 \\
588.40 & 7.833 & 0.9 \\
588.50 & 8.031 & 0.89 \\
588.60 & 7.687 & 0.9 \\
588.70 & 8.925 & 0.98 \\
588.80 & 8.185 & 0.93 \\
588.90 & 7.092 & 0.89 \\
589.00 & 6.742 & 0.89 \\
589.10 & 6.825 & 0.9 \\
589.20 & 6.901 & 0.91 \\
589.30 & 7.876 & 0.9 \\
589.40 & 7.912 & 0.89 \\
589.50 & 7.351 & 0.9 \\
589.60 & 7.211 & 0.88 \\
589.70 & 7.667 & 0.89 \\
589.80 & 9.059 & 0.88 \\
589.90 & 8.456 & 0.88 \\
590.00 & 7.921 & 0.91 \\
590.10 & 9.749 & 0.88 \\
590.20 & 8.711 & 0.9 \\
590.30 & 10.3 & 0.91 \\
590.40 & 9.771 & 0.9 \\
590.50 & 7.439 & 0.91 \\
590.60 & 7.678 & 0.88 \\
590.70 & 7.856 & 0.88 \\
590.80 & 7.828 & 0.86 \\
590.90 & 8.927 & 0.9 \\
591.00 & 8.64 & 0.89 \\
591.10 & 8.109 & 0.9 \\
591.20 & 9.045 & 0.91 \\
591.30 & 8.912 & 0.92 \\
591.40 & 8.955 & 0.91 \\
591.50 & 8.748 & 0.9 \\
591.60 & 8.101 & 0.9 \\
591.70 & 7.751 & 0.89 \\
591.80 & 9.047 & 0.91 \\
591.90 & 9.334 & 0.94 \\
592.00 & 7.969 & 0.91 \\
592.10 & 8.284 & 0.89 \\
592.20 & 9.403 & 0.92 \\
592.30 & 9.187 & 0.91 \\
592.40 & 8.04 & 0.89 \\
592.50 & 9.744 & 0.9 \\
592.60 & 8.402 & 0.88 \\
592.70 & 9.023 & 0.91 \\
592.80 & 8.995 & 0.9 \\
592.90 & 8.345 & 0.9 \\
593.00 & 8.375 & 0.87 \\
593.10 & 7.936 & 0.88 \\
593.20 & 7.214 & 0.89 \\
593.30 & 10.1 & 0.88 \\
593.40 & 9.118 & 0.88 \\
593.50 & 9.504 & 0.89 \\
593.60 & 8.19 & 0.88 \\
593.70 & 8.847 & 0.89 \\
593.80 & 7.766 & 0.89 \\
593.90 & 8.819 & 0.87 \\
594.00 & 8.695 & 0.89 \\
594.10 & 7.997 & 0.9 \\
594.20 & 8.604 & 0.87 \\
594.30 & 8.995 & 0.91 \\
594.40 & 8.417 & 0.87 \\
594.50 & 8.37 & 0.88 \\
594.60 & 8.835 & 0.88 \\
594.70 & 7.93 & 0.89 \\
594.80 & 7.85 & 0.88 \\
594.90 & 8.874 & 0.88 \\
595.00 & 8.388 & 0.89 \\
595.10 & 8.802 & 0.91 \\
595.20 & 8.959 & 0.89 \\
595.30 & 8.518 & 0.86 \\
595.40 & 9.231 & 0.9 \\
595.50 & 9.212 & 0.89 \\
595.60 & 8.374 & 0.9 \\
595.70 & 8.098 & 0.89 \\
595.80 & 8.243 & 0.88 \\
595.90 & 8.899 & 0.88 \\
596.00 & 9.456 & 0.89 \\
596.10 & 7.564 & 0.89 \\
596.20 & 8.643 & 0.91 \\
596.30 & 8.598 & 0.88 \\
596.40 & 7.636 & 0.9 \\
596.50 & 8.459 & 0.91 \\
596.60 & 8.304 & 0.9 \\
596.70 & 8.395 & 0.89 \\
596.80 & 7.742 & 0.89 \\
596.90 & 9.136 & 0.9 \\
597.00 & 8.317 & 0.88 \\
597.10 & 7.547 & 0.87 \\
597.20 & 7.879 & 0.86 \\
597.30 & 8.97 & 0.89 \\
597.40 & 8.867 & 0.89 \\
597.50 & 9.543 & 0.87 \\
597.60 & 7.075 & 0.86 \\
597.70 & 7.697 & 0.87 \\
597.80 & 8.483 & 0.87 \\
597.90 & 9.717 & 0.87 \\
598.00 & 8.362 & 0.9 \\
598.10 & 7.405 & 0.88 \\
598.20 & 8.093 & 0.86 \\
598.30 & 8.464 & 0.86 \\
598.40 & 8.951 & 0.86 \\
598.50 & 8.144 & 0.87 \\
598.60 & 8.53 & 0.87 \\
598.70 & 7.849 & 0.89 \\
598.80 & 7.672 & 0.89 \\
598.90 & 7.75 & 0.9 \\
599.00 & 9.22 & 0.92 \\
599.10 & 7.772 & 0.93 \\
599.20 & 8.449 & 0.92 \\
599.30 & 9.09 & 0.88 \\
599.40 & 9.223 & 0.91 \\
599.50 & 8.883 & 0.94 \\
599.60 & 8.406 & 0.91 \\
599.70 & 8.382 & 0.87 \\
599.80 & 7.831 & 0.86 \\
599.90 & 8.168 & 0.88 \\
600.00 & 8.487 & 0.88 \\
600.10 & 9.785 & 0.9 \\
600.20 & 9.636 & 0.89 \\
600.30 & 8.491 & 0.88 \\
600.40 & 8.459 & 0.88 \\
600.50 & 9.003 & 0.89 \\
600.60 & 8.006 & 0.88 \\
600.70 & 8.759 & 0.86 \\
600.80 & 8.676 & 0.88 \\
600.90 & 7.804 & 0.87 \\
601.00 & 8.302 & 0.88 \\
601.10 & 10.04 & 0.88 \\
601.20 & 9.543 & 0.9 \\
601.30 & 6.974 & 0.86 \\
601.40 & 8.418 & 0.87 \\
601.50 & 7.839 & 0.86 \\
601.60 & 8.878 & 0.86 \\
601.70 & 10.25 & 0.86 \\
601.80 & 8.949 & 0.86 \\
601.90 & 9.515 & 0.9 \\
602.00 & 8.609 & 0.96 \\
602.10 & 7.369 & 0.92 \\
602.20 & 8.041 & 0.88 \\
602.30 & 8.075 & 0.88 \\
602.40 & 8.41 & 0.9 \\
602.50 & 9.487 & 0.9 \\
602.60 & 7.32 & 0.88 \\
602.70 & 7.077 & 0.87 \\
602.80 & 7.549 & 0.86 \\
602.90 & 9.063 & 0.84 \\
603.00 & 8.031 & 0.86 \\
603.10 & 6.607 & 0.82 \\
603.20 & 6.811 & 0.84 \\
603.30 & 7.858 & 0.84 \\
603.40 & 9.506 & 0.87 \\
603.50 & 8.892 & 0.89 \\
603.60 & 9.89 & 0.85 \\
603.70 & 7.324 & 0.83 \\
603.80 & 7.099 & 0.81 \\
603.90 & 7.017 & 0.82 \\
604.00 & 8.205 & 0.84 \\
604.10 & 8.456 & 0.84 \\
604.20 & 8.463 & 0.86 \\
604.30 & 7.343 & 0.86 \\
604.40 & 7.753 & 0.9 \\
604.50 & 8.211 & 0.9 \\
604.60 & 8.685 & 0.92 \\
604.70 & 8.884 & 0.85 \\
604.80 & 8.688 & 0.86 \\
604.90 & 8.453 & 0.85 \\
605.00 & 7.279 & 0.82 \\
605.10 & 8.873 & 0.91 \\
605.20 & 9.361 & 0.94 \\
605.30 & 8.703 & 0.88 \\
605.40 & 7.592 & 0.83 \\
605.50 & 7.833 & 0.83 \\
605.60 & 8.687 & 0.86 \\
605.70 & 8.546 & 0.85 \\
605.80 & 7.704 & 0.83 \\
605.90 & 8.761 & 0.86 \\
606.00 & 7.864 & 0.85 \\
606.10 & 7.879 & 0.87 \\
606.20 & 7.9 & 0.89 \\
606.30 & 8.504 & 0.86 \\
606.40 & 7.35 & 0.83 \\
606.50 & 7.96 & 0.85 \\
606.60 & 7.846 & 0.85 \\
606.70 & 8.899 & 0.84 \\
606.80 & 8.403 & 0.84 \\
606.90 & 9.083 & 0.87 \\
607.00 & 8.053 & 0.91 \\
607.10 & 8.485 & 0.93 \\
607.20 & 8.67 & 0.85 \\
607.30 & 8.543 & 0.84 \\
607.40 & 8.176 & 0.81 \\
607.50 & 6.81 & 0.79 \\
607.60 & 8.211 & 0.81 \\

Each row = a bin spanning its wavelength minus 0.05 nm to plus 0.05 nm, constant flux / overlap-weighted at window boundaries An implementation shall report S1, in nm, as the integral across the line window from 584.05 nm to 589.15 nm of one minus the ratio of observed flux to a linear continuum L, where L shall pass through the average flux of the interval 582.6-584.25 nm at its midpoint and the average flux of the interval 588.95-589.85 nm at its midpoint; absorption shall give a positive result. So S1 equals -0.43 nm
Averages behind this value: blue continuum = 8.81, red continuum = 7.5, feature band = 8.8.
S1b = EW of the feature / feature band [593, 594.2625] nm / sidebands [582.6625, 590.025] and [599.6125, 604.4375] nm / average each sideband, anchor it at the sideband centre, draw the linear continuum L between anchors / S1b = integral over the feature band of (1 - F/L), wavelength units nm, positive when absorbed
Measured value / -0.01 nm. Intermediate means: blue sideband 8.67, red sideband 8.34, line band 8.56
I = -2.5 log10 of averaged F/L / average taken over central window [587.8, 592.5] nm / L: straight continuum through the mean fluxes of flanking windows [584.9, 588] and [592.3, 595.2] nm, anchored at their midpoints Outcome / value 0.07 mag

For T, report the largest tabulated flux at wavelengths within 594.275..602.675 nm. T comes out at 10.25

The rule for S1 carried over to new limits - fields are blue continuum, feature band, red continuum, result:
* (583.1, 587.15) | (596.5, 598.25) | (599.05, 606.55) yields 0.02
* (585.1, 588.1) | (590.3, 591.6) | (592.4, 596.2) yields 0.04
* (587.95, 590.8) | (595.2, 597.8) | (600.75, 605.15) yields -0.09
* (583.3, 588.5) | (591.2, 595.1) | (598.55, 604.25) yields 0.02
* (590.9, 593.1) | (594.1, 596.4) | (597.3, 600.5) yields 0.01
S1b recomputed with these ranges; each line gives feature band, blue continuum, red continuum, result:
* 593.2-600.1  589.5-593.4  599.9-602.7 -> 0.08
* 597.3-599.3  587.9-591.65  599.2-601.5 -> 0.04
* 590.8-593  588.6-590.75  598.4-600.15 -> -0.14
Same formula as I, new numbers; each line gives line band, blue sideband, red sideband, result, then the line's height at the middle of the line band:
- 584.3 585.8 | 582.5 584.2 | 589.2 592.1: 0.029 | 8.7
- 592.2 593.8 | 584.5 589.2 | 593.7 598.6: -0.023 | 8.55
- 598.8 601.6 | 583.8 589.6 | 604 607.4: -0.020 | 8.4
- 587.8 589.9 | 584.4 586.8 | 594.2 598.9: 0.089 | 8.57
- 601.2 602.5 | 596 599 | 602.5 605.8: -0.043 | 8.2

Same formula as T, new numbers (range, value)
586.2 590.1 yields 14.48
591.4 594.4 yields 10.1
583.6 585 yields 10.79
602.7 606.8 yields 9.89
